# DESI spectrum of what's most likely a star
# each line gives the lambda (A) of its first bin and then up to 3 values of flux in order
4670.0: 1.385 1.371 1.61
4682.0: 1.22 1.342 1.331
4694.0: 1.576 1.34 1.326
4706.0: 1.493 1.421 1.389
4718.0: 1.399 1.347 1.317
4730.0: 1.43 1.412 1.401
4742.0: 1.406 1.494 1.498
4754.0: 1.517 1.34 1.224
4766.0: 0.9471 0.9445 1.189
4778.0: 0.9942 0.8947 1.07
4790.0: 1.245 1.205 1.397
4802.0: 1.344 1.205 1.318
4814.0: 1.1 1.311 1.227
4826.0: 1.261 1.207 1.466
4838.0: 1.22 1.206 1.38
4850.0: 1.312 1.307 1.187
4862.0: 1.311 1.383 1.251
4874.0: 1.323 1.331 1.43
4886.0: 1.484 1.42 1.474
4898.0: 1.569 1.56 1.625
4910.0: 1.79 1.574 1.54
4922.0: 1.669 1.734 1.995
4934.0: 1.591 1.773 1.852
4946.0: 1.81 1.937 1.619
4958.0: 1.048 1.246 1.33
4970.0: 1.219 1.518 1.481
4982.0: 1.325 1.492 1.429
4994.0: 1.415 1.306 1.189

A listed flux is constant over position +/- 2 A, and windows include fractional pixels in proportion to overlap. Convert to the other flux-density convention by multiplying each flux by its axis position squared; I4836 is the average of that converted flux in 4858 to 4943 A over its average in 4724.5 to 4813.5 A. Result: 1.30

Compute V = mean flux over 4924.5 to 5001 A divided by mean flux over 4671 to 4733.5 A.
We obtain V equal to 1.09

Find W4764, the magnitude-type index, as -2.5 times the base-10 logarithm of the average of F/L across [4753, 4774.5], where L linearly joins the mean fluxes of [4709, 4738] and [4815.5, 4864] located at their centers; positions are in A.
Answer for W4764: 0.15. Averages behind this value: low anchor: 1.39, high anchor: 1.28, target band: 1.18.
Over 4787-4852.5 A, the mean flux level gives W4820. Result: 1.27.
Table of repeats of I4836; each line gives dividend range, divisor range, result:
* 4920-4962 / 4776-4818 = 1.51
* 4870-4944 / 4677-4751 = 1.23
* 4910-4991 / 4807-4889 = 1.25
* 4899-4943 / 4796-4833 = 1.40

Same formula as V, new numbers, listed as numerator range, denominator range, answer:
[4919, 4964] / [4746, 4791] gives 1.40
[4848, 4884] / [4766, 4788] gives 1.30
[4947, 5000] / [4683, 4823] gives 1.10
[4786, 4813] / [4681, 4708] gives 0.91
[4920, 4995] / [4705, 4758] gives 1.09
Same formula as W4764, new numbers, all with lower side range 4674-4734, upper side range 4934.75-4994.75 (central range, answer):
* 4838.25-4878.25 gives 0.13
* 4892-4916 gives -0.09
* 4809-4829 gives 0.17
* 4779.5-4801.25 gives 0.22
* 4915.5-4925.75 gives -0.10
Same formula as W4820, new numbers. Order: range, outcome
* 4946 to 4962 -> 1.53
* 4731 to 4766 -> 1.39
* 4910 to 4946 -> 1.73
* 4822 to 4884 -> 1.3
